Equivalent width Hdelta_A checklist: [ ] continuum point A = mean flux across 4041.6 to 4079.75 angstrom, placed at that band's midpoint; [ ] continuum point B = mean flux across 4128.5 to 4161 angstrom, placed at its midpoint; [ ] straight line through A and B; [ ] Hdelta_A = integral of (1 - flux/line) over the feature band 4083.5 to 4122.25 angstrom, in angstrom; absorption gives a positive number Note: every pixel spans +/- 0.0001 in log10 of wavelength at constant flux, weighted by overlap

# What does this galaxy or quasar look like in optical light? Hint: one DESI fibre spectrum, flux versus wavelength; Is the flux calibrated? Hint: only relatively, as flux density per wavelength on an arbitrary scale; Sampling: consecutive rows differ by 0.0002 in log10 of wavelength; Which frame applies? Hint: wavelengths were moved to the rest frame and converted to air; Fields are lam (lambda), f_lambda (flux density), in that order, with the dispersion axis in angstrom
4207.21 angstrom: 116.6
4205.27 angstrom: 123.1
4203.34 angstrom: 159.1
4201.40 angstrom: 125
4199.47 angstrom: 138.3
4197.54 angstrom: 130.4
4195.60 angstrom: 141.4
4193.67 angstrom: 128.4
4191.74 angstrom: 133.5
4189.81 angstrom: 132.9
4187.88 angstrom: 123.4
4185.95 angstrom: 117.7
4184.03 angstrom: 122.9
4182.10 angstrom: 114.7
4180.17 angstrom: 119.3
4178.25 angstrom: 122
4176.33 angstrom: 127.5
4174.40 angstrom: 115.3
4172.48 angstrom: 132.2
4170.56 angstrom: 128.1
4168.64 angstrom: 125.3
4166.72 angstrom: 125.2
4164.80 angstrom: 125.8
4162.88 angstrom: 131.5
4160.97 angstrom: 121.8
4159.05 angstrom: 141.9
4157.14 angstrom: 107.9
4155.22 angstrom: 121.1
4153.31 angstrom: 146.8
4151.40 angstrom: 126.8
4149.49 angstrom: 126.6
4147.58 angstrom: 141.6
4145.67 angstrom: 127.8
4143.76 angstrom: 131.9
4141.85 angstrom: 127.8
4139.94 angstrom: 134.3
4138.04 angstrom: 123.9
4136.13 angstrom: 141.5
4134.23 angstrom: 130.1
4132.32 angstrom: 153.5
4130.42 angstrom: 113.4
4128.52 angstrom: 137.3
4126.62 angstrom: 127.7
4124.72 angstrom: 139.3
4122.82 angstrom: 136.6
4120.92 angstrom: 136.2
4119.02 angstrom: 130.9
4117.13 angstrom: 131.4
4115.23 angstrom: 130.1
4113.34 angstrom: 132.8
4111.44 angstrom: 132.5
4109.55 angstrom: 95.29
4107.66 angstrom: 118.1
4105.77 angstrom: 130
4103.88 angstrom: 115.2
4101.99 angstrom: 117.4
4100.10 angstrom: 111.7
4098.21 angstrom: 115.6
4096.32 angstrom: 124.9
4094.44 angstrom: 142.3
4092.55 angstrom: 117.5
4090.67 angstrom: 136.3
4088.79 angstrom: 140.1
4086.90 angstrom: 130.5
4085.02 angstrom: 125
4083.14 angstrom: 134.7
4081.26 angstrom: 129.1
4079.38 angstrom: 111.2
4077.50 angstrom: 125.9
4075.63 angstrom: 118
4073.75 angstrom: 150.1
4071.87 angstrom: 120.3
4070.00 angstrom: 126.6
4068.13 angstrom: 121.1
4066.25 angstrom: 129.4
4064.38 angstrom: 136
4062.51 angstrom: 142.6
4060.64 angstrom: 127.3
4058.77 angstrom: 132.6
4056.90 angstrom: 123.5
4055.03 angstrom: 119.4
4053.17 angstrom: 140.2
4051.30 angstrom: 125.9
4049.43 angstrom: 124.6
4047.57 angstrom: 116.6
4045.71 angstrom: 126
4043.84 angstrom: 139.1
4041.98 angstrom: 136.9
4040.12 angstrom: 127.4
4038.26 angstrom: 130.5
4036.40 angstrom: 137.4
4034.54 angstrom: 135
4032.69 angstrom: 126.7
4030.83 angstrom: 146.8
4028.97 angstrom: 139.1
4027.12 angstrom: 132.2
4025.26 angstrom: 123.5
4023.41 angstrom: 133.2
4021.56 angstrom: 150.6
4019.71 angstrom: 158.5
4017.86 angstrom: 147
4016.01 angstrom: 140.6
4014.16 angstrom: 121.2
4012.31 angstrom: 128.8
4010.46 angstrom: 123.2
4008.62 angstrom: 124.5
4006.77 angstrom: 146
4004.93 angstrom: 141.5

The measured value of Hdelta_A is 1.12 angstrom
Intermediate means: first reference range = 128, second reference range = 131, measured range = 126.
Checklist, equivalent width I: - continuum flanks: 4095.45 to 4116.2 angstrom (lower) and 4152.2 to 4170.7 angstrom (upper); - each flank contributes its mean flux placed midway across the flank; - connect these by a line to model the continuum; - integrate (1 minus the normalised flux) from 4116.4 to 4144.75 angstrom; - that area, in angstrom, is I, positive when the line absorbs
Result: -2.20 angstrom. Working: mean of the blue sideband 120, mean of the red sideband 128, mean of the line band 133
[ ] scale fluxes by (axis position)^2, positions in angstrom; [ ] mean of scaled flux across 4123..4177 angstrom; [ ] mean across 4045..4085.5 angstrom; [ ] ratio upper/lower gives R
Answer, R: 1.06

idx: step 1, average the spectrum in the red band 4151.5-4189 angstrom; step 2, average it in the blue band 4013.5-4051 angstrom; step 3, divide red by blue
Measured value 0.9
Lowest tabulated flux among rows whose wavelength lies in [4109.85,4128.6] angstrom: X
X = 127.7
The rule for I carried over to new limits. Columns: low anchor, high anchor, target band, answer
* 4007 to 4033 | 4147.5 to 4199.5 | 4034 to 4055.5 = 0.7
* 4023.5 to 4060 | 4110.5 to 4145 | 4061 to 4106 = 1.6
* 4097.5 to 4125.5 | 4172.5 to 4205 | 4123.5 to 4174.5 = -1.5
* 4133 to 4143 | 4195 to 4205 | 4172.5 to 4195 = 2.0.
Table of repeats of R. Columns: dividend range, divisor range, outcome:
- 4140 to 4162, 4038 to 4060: 1.06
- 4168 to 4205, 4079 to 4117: 1.07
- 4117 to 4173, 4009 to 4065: 1.04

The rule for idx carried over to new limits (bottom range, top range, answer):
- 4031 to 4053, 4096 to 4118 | 0.93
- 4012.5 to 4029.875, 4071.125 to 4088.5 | 0.92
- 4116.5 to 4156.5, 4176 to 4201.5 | 0.96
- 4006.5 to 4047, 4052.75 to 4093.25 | 0.96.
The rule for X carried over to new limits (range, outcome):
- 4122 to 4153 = 113.4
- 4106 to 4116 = 95.29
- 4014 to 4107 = 111.2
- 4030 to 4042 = 126.7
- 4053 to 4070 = 119.4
